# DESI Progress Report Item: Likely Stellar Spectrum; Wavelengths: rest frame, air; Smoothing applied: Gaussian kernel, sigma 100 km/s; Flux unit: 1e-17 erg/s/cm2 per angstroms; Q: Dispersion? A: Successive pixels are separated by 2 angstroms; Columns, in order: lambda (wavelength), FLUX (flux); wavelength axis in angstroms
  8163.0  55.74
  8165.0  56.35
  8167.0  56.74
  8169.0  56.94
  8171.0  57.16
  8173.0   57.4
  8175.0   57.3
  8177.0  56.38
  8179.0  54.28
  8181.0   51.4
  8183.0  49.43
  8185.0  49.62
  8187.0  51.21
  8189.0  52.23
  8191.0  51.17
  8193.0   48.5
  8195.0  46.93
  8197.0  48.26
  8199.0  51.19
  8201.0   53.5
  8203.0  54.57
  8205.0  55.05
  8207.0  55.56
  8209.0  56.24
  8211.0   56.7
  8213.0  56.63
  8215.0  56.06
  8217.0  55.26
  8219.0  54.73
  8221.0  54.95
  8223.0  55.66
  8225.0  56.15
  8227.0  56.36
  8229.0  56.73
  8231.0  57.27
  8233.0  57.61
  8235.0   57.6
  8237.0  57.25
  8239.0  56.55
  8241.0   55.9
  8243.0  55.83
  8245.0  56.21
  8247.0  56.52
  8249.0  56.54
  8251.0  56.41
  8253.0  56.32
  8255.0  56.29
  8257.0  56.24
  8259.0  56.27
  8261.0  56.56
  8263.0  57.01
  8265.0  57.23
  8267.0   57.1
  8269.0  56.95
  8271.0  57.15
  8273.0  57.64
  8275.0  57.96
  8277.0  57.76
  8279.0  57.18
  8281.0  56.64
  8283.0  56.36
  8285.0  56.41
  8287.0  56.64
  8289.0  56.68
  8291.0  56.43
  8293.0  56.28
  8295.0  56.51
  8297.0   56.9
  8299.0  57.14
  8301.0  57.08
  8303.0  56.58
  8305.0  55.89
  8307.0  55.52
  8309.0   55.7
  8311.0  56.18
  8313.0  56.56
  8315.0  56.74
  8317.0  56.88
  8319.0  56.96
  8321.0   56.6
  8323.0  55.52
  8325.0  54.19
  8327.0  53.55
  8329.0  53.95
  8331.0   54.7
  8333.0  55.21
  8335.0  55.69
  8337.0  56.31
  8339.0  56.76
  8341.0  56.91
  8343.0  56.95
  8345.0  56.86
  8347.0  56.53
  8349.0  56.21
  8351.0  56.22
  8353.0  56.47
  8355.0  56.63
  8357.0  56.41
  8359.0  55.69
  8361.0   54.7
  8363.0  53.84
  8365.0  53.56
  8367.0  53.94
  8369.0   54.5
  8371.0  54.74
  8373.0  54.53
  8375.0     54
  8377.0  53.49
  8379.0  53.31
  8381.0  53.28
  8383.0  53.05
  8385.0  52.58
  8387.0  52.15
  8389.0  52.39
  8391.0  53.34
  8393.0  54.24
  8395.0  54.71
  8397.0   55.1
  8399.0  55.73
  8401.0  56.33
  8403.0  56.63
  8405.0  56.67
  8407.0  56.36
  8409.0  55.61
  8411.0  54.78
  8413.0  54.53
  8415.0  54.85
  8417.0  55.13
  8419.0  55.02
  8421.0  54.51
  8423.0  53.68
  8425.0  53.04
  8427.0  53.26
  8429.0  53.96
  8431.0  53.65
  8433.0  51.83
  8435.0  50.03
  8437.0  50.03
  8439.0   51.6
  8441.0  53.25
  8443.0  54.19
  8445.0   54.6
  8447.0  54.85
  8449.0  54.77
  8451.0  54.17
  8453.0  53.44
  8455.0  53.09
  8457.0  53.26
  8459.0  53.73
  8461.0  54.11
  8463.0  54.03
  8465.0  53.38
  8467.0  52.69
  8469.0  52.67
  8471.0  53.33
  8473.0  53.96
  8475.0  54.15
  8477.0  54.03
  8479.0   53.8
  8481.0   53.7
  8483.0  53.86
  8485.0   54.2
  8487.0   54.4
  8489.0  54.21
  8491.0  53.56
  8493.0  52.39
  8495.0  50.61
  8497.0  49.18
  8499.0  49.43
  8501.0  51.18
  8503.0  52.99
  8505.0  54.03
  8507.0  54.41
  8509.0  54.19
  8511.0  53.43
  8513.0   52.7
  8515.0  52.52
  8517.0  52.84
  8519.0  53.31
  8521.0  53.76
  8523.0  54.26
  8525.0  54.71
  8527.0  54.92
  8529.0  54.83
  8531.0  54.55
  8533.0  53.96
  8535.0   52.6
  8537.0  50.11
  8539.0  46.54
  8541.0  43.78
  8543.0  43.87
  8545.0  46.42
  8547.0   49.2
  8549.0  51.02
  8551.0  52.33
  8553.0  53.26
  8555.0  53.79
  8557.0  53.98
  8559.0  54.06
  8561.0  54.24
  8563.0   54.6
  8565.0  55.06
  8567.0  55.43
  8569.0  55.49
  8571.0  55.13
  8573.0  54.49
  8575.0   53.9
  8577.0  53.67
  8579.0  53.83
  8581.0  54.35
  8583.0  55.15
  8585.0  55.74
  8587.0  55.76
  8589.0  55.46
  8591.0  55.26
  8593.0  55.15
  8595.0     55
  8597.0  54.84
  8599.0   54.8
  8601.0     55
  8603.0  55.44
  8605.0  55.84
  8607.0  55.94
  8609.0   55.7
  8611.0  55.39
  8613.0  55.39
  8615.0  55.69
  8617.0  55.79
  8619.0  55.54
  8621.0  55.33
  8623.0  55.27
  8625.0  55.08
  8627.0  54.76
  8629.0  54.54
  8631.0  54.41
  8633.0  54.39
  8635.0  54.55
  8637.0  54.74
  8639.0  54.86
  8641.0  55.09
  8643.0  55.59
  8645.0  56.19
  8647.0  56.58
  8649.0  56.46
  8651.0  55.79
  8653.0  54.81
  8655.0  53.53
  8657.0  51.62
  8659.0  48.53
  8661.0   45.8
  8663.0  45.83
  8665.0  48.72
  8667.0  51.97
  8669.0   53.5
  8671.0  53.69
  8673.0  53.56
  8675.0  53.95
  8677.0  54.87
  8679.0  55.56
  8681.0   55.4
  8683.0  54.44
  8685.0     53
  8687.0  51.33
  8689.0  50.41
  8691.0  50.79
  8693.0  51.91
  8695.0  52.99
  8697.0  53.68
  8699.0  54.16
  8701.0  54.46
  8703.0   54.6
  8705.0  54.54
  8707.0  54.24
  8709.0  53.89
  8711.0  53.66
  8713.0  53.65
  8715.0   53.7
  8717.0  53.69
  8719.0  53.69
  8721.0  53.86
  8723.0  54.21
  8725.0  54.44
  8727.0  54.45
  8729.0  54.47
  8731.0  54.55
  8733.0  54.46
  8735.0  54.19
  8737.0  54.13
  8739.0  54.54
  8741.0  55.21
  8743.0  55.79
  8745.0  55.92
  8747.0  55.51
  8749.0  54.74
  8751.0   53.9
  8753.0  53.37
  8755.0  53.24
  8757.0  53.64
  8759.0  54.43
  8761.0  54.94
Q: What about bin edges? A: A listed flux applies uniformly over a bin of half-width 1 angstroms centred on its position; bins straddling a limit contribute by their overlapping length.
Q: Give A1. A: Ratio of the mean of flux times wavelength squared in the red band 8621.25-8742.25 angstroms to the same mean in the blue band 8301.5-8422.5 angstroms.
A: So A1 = 1.0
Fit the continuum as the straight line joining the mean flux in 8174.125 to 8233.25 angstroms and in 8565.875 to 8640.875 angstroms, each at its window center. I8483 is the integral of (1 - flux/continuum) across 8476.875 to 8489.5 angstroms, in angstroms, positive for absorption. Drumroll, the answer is 0.2 angstroms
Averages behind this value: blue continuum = 53.8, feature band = 54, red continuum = 55.1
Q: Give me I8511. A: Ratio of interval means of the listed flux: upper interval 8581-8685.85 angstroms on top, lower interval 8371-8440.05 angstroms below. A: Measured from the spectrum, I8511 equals 1.01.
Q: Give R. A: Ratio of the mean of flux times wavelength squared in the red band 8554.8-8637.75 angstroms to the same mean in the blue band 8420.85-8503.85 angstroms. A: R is 1.07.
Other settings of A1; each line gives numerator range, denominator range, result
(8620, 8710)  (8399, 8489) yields 1.04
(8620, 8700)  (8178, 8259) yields 1.09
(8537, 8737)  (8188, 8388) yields 1.05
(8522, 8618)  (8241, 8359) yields 1.01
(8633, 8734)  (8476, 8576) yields 1.05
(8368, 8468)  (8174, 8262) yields 1.03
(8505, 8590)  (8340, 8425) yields 1.01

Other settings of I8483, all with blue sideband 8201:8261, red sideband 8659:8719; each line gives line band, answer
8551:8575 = -0.3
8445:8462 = 0.2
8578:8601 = -0.7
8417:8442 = 0.8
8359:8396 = 0.9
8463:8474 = 0.2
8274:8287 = -0.3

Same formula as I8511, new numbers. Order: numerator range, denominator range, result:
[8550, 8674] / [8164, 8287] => 0.98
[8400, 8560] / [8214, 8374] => 0.94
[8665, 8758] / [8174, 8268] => 0.98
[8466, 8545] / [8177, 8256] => 0.96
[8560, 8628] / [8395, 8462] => 1.02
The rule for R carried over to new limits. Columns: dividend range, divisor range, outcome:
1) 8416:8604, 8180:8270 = 1.04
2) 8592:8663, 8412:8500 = 1.06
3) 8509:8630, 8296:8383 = 1.02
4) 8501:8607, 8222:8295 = 1.01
